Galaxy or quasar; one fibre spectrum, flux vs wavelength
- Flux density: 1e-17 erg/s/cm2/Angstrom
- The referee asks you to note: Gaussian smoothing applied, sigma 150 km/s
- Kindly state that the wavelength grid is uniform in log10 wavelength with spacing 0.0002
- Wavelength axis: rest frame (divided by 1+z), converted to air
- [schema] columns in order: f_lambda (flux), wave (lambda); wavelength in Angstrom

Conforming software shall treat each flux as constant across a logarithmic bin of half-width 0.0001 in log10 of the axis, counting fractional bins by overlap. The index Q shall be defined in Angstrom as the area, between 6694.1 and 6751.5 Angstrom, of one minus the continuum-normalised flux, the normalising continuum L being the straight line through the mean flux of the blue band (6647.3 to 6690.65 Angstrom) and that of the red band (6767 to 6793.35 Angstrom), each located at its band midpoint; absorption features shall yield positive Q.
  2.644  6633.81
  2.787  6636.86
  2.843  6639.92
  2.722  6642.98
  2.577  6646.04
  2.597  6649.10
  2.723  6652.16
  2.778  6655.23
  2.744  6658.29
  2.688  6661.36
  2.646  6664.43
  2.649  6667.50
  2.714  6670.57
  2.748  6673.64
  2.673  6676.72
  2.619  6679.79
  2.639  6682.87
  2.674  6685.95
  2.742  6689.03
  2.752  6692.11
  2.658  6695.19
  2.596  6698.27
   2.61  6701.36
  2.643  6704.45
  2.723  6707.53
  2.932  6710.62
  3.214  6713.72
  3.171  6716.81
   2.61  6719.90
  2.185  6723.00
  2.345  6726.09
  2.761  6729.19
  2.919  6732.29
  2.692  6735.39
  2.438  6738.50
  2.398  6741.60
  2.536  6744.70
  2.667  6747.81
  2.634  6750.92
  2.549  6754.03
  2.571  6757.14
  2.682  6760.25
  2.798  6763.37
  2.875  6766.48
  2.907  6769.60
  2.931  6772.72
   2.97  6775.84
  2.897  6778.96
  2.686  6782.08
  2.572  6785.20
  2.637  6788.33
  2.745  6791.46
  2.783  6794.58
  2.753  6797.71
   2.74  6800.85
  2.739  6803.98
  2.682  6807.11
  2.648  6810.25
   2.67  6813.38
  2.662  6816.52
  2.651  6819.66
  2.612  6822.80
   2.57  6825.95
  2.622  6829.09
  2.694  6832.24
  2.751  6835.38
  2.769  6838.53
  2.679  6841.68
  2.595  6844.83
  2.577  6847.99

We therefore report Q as 1.4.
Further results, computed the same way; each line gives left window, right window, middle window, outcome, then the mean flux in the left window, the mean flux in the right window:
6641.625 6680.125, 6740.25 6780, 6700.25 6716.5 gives -0.9 Angstrom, 2.68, 2.72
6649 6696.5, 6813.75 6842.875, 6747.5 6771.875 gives -0.4 Angstrom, 2.69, 2.67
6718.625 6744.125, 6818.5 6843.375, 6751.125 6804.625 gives -3.1 Angstrom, 2.54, 2.67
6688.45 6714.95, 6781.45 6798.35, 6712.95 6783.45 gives 0.4 Angstrom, 2.76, 2.69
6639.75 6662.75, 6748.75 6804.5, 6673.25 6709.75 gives 0.5 Angstrom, 2.7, 2.75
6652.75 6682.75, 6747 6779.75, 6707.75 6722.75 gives -0.9 Angstrom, 2.69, 2.77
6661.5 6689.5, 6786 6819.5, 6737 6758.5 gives 1.2 Angstrom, 2.68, 2.7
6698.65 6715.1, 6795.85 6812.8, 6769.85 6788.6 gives -0.5 Angstrom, 2.8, 2.71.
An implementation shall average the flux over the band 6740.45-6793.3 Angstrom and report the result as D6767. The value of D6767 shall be 2.71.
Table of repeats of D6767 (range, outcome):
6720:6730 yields 2.43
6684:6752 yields 2.68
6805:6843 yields 2.67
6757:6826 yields 2.74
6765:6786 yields 2.84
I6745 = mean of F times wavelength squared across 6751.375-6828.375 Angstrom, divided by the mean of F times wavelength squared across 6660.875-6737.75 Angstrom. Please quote 1.03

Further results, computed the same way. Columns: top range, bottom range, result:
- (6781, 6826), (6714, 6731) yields 1.03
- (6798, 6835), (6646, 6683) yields 1.04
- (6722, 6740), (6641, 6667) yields 0.98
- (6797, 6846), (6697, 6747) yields 1.03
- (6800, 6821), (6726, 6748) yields 1.05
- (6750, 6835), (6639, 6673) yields 1.05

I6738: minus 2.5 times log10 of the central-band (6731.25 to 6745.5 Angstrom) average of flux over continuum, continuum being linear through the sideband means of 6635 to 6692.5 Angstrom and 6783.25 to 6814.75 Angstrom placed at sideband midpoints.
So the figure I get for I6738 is 0.05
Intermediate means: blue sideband 2.7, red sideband 2.7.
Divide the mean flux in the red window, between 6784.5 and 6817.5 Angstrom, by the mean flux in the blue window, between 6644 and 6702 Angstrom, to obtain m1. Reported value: 1.01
